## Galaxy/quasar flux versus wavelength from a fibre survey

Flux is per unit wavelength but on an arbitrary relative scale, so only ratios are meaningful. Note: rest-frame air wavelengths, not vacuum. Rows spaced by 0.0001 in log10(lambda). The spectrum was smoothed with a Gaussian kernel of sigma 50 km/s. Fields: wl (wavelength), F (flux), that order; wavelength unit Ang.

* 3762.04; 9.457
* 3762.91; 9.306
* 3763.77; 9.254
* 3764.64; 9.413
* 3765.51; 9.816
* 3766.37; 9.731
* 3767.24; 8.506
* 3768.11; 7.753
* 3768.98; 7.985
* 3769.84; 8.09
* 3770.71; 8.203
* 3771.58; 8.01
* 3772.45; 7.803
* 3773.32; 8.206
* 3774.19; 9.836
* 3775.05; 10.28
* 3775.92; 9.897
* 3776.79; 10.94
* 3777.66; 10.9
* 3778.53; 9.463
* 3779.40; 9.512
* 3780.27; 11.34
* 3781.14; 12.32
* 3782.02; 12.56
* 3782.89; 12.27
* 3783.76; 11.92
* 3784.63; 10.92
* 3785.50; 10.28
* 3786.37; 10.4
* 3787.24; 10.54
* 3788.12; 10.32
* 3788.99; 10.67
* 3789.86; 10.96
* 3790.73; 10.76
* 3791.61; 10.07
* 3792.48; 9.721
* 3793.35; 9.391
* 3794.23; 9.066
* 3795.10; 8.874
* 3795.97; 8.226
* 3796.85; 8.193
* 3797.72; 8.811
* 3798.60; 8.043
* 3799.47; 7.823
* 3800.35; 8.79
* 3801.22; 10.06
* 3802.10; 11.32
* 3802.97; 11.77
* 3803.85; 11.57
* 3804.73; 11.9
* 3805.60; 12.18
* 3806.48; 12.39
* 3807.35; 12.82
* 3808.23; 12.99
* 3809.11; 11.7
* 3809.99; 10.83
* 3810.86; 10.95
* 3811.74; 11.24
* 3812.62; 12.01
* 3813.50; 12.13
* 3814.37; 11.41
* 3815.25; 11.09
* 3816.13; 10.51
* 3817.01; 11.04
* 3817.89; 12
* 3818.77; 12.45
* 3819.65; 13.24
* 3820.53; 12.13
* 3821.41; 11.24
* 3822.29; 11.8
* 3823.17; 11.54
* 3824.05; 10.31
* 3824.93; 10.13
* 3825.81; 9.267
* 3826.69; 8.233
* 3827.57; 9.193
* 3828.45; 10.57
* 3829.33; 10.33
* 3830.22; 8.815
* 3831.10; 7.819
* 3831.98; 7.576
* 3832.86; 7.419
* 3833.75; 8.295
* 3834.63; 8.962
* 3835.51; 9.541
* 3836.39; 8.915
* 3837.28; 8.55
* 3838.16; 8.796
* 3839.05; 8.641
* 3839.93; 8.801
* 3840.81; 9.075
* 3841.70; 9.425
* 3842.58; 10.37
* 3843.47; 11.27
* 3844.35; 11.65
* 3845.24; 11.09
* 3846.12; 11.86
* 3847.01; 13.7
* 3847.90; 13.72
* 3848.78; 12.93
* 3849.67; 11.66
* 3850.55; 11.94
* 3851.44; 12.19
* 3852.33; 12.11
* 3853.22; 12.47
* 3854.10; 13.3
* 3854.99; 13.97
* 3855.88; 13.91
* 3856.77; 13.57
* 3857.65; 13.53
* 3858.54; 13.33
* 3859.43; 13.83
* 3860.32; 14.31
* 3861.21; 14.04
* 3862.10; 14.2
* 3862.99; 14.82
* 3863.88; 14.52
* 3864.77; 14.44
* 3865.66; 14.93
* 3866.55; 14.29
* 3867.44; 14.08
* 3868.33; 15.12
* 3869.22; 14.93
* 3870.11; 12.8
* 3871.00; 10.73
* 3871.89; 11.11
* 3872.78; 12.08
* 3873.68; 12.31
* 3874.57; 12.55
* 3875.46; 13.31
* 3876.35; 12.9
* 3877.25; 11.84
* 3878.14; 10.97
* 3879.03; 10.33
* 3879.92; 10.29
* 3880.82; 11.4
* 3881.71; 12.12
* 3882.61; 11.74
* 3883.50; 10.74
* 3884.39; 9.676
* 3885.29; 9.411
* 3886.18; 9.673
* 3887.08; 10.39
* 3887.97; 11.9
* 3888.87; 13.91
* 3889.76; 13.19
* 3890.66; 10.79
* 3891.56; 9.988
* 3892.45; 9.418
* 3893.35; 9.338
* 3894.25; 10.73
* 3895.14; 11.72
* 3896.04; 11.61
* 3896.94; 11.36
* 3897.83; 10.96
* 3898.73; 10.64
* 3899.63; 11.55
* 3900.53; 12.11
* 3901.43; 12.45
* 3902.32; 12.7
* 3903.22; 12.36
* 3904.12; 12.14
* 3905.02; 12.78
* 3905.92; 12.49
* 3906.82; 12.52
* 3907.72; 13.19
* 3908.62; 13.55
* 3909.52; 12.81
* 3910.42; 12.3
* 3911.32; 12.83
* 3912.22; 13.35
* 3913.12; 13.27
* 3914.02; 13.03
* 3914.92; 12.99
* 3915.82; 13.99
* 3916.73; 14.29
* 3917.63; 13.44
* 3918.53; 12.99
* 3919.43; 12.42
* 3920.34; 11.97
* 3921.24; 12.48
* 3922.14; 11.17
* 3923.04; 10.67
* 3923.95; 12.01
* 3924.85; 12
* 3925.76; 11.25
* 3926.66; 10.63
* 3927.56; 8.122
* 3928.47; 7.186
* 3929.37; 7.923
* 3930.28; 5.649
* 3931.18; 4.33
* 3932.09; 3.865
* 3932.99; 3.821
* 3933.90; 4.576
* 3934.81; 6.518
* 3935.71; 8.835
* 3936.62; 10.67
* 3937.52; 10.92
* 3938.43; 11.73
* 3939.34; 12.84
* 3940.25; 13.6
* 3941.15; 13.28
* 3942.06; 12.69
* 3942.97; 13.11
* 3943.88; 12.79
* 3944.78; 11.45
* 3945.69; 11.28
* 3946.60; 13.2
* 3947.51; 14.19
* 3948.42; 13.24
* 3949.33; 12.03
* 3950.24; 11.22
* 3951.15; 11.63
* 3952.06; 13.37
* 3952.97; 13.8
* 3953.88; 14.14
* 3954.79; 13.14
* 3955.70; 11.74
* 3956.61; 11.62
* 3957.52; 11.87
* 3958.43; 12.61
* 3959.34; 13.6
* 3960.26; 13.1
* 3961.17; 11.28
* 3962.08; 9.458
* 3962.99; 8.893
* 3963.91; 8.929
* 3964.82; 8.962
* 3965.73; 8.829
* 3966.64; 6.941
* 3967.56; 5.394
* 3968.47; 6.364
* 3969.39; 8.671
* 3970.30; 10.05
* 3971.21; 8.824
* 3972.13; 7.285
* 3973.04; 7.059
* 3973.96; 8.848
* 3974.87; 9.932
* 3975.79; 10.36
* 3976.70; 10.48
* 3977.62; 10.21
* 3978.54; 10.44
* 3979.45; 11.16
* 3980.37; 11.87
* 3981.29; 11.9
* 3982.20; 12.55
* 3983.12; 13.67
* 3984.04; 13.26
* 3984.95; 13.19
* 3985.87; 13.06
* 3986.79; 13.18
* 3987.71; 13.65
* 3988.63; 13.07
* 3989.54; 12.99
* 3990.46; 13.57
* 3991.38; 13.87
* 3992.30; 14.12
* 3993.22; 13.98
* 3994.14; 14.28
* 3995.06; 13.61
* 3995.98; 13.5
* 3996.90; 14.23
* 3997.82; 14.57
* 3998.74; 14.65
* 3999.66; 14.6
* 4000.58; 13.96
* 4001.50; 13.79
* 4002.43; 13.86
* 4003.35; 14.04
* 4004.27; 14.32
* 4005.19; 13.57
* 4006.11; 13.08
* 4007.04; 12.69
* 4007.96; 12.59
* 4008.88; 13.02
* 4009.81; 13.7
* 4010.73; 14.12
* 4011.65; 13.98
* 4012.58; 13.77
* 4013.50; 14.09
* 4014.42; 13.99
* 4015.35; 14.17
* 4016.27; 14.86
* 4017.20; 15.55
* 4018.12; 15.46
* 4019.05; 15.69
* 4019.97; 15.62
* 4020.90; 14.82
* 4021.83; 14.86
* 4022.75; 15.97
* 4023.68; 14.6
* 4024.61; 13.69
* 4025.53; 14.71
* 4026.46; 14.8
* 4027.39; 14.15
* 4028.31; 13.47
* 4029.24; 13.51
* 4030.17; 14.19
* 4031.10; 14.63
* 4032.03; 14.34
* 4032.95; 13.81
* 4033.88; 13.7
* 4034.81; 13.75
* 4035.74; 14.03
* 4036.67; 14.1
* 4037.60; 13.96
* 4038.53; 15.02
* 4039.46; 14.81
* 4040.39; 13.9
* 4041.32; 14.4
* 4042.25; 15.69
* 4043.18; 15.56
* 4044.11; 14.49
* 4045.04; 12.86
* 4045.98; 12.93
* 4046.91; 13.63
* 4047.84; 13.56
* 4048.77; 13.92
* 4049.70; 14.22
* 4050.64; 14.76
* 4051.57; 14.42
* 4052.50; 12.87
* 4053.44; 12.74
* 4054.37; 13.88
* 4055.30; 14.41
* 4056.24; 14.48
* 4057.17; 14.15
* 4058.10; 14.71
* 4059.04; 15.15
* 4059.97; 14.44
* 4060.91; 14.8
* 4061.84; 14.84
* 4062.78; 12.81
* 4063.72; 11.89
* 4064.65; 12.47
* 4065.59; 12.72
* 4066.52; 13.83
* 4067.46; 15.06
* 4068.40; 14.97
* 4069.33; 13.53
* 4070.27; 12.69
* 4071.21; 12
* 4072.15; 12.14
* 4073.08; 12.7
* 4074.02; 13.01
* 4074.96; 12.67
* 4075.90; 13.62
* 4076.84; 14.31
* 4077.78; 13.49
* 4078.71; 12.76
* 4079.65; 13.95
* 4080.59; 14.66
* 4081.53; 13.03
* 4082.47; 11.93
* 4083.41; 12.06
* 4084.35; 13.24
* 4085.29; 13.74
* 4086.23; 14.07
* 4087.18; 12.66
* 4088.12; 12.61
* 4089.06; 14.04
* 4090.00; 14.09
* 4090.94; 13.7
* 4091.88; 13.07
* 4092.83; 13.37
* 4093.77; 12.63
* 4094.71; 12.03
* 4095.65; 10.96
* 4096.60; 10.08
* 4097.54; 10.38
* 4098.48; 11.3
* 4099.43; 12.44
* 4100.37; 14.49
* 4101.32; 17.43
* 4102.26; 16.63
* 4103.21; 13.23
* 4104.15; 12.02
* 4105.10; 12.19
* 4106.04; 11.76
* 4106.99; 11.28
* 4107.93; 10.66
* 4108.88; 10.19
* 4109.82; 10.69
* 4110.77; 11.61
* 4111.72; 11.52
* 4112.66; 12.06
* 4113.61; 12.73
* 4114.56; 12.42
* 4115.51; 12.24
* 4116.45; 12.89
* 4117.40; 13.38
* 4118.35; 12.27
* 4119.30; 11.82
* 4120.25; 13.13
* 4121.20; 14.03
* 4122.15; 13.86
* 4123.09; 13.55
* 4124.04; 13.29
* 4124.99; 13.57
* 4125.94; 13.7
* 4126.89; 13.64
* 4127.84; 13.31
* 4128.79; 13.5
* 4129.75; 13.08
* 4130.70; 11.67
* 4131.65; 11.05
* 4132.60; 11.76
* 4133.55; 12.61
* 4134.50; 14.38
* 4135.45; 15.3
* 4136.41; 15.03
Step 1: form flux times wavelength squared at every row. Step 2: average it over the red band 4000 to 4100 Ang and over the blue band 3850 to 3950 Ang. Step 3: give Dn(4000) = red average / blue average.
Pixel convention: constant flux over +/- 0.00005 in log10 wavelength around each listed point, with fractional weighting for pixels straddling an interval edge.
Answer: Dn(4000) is 1.25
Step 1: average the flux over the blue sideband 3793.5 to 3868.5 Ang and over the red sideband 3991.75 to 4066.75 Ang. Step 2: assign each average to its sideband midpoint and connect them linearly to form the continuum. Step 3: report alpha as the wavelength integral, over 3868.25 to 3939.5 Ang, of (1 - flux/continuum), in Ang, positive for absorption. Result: 6.4 Ang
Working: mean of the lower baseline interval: 11.3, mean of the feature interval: 11.2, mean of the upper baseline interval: 14.1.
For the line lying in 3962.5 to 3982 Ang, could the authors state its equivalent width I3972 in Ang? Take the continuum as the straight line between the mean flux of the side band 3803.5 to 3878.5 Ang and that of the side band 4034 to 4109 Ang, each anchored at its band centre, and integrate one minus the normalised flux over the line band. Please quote 5.4 Ang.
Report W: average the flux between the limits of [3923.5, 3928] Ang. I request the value 10.8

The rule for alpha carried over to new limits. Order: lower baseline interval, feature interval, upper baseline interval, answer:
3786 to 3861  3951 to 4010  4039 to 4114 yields 2.1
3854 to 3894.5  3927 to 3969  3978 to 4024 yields 9.2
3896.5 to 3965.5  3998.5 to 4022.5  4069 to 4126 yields -4.2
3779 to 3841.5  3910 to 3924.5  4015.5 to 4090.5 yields -0.9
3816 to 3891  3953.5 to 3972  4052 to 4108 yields 3.3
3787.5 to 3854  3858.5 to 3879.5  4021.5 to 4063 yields -3.5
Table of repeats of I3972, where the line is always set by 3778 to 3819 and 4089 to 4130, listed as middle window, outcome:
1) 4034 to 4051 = -2.6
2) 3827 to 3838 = 2.1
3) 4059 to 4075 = -1.2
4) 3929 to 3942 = 3.4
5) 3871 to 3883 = -0.5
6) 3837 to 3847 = 0.8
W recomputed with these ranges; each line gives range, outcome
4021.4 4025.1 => 14.8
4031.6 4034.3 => 14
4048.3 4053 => 14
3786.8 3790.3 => 10.6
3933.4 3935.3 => 5.58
